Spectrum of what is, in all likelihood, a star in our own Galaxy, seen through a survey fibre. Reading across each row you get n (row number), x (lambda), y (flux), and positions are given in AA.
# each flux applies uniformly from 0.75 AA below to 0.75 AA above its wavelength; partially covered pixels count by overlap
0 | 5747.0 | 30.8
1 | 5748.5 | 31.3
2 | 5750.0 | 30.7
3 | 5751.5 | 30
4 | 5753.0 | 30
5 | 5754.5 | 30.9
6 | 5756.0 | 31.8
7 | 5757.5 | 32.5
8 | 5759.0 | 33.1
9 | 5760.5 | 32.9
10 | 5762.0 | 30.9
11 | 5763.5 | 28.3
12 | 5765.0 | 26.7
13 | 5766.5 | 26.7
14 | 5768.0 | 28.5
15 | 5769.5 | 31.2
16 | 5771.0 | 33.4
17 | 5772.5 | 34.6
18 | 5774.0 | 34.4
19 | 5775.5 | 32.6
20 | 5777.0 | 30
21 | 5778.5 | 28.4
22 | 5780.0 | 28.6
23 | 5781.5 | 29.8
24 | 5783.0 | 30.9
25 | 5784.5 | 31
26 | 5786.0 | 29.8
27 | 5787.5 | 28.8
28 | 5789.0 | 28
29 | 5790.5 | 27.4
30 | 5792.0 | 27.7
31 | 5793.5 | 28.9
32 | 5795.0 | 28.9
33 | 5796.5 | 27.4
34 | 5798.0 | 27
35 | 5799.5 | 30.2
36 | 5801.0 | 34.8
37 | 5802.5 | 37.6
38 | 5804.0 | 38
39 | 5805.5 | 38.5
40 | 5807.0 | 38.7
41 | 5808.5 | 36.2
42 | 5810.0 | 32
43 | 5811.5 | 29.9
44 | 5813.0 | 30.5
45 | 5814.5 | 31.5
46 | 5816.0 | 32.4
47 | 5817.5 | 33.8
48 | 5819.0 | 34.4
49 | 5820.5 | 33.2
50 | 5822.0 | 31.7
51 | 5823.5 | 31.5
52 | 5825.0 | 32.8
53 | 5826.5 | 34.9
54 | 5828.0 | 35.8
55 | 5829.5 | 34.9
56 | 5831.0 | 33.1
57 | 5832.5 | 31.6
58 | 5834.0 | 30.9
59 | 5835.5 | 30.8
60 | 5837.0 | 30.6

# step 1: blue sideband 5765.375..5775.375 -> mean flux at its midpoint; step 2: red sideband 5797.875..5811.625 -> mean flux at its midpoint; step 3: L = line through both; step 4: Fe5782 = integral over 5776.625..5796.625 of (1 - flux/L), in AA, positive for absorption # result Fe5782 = 2.41 AA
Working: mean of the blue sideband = 31.4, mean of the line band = 29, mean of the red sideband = 34.8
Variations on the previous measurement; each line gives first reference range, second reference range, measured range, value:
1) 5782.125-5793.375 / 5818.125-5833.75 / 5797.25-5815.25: -1.5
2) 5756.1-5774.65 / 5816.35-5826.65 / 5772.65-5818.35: 0.9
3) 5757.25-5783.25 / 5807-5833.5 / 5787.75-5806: 0.6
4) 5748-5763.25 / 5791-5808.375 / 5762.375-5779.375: 0.7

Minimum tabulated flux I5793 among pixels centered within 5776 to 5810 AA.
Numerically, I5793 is 27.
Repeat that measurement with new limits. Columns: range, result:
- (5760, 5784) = 26.7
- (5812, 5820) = 30.5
